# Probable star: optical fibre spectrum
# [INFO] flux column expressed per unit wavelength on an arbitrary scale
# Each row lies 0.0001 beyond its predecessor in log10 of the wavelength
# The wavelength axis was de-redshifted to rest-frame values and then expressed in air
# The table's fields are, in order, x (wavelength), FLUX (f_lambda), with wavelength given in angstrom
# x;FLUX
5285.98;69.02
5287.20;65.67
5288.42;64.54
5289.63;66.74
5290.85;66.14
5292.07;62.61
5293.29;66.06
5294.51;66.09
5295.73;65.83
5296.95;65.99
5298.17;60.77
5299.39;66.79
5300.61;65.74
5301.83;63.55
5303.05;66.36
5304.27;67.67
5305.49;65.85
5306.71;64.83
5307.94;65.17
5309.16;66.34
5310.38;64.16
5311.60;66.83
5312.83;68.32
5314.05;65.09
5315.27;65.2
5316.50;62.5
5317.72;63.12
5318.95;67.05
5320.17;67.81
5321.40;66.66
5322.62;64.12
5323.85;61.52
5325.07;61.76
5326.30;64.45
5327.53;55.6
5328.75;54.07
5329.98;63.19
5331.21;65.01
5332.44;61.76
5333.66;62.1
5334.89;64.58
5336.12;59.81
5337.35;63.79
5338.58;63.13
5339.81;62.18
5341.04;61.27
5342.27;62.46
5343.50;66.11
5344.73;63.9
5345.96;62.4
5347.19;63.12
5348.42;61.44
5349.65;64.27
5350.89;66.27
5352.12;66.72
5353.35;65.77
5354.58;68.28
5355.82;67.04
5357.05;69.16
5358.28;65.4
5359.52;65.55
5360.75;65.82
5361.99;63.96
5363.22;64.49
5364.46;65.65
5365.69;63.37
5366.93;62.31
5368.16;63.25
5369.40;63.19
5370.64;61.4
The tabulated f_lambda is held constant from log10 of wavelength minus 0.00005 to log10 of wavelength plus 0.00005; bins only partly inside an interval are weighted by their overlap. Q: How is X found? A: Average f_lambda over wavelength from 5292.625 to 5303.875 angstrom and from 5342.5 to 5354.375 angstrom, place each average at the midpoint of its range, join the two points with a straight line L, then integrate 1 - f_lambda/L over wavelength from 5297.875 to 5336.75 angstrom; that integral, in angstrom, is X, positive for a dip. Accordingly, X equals 0.6 angstrom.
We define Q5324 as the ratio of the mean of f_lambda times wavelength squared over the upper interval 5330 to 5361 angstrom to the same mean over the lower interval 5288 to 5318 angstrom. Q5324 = 1.0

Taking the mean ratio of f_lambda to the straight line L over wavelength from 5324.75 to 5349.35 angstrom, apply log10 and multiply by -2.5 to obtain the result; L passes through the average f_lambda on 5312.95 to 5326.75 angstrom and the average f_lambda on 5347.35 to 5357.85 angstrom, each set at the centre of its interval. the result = 0.05 mag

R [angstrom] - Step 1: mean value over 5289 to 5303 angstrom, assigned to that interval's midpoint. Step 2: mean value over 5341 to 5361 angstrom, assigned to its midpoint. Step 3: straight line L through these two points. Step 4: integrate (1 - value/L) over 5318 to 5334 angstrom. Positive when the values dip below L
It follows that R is 0.6 angstrom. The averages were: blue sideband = 65.2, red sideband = 65.1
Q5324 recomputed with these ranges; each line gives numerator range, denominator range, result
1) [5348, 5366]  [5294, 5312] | 1.02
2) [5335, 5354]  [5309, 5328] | 1.00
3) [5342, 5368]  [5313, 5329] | 1.04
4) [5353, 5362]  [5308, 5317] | 1.03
